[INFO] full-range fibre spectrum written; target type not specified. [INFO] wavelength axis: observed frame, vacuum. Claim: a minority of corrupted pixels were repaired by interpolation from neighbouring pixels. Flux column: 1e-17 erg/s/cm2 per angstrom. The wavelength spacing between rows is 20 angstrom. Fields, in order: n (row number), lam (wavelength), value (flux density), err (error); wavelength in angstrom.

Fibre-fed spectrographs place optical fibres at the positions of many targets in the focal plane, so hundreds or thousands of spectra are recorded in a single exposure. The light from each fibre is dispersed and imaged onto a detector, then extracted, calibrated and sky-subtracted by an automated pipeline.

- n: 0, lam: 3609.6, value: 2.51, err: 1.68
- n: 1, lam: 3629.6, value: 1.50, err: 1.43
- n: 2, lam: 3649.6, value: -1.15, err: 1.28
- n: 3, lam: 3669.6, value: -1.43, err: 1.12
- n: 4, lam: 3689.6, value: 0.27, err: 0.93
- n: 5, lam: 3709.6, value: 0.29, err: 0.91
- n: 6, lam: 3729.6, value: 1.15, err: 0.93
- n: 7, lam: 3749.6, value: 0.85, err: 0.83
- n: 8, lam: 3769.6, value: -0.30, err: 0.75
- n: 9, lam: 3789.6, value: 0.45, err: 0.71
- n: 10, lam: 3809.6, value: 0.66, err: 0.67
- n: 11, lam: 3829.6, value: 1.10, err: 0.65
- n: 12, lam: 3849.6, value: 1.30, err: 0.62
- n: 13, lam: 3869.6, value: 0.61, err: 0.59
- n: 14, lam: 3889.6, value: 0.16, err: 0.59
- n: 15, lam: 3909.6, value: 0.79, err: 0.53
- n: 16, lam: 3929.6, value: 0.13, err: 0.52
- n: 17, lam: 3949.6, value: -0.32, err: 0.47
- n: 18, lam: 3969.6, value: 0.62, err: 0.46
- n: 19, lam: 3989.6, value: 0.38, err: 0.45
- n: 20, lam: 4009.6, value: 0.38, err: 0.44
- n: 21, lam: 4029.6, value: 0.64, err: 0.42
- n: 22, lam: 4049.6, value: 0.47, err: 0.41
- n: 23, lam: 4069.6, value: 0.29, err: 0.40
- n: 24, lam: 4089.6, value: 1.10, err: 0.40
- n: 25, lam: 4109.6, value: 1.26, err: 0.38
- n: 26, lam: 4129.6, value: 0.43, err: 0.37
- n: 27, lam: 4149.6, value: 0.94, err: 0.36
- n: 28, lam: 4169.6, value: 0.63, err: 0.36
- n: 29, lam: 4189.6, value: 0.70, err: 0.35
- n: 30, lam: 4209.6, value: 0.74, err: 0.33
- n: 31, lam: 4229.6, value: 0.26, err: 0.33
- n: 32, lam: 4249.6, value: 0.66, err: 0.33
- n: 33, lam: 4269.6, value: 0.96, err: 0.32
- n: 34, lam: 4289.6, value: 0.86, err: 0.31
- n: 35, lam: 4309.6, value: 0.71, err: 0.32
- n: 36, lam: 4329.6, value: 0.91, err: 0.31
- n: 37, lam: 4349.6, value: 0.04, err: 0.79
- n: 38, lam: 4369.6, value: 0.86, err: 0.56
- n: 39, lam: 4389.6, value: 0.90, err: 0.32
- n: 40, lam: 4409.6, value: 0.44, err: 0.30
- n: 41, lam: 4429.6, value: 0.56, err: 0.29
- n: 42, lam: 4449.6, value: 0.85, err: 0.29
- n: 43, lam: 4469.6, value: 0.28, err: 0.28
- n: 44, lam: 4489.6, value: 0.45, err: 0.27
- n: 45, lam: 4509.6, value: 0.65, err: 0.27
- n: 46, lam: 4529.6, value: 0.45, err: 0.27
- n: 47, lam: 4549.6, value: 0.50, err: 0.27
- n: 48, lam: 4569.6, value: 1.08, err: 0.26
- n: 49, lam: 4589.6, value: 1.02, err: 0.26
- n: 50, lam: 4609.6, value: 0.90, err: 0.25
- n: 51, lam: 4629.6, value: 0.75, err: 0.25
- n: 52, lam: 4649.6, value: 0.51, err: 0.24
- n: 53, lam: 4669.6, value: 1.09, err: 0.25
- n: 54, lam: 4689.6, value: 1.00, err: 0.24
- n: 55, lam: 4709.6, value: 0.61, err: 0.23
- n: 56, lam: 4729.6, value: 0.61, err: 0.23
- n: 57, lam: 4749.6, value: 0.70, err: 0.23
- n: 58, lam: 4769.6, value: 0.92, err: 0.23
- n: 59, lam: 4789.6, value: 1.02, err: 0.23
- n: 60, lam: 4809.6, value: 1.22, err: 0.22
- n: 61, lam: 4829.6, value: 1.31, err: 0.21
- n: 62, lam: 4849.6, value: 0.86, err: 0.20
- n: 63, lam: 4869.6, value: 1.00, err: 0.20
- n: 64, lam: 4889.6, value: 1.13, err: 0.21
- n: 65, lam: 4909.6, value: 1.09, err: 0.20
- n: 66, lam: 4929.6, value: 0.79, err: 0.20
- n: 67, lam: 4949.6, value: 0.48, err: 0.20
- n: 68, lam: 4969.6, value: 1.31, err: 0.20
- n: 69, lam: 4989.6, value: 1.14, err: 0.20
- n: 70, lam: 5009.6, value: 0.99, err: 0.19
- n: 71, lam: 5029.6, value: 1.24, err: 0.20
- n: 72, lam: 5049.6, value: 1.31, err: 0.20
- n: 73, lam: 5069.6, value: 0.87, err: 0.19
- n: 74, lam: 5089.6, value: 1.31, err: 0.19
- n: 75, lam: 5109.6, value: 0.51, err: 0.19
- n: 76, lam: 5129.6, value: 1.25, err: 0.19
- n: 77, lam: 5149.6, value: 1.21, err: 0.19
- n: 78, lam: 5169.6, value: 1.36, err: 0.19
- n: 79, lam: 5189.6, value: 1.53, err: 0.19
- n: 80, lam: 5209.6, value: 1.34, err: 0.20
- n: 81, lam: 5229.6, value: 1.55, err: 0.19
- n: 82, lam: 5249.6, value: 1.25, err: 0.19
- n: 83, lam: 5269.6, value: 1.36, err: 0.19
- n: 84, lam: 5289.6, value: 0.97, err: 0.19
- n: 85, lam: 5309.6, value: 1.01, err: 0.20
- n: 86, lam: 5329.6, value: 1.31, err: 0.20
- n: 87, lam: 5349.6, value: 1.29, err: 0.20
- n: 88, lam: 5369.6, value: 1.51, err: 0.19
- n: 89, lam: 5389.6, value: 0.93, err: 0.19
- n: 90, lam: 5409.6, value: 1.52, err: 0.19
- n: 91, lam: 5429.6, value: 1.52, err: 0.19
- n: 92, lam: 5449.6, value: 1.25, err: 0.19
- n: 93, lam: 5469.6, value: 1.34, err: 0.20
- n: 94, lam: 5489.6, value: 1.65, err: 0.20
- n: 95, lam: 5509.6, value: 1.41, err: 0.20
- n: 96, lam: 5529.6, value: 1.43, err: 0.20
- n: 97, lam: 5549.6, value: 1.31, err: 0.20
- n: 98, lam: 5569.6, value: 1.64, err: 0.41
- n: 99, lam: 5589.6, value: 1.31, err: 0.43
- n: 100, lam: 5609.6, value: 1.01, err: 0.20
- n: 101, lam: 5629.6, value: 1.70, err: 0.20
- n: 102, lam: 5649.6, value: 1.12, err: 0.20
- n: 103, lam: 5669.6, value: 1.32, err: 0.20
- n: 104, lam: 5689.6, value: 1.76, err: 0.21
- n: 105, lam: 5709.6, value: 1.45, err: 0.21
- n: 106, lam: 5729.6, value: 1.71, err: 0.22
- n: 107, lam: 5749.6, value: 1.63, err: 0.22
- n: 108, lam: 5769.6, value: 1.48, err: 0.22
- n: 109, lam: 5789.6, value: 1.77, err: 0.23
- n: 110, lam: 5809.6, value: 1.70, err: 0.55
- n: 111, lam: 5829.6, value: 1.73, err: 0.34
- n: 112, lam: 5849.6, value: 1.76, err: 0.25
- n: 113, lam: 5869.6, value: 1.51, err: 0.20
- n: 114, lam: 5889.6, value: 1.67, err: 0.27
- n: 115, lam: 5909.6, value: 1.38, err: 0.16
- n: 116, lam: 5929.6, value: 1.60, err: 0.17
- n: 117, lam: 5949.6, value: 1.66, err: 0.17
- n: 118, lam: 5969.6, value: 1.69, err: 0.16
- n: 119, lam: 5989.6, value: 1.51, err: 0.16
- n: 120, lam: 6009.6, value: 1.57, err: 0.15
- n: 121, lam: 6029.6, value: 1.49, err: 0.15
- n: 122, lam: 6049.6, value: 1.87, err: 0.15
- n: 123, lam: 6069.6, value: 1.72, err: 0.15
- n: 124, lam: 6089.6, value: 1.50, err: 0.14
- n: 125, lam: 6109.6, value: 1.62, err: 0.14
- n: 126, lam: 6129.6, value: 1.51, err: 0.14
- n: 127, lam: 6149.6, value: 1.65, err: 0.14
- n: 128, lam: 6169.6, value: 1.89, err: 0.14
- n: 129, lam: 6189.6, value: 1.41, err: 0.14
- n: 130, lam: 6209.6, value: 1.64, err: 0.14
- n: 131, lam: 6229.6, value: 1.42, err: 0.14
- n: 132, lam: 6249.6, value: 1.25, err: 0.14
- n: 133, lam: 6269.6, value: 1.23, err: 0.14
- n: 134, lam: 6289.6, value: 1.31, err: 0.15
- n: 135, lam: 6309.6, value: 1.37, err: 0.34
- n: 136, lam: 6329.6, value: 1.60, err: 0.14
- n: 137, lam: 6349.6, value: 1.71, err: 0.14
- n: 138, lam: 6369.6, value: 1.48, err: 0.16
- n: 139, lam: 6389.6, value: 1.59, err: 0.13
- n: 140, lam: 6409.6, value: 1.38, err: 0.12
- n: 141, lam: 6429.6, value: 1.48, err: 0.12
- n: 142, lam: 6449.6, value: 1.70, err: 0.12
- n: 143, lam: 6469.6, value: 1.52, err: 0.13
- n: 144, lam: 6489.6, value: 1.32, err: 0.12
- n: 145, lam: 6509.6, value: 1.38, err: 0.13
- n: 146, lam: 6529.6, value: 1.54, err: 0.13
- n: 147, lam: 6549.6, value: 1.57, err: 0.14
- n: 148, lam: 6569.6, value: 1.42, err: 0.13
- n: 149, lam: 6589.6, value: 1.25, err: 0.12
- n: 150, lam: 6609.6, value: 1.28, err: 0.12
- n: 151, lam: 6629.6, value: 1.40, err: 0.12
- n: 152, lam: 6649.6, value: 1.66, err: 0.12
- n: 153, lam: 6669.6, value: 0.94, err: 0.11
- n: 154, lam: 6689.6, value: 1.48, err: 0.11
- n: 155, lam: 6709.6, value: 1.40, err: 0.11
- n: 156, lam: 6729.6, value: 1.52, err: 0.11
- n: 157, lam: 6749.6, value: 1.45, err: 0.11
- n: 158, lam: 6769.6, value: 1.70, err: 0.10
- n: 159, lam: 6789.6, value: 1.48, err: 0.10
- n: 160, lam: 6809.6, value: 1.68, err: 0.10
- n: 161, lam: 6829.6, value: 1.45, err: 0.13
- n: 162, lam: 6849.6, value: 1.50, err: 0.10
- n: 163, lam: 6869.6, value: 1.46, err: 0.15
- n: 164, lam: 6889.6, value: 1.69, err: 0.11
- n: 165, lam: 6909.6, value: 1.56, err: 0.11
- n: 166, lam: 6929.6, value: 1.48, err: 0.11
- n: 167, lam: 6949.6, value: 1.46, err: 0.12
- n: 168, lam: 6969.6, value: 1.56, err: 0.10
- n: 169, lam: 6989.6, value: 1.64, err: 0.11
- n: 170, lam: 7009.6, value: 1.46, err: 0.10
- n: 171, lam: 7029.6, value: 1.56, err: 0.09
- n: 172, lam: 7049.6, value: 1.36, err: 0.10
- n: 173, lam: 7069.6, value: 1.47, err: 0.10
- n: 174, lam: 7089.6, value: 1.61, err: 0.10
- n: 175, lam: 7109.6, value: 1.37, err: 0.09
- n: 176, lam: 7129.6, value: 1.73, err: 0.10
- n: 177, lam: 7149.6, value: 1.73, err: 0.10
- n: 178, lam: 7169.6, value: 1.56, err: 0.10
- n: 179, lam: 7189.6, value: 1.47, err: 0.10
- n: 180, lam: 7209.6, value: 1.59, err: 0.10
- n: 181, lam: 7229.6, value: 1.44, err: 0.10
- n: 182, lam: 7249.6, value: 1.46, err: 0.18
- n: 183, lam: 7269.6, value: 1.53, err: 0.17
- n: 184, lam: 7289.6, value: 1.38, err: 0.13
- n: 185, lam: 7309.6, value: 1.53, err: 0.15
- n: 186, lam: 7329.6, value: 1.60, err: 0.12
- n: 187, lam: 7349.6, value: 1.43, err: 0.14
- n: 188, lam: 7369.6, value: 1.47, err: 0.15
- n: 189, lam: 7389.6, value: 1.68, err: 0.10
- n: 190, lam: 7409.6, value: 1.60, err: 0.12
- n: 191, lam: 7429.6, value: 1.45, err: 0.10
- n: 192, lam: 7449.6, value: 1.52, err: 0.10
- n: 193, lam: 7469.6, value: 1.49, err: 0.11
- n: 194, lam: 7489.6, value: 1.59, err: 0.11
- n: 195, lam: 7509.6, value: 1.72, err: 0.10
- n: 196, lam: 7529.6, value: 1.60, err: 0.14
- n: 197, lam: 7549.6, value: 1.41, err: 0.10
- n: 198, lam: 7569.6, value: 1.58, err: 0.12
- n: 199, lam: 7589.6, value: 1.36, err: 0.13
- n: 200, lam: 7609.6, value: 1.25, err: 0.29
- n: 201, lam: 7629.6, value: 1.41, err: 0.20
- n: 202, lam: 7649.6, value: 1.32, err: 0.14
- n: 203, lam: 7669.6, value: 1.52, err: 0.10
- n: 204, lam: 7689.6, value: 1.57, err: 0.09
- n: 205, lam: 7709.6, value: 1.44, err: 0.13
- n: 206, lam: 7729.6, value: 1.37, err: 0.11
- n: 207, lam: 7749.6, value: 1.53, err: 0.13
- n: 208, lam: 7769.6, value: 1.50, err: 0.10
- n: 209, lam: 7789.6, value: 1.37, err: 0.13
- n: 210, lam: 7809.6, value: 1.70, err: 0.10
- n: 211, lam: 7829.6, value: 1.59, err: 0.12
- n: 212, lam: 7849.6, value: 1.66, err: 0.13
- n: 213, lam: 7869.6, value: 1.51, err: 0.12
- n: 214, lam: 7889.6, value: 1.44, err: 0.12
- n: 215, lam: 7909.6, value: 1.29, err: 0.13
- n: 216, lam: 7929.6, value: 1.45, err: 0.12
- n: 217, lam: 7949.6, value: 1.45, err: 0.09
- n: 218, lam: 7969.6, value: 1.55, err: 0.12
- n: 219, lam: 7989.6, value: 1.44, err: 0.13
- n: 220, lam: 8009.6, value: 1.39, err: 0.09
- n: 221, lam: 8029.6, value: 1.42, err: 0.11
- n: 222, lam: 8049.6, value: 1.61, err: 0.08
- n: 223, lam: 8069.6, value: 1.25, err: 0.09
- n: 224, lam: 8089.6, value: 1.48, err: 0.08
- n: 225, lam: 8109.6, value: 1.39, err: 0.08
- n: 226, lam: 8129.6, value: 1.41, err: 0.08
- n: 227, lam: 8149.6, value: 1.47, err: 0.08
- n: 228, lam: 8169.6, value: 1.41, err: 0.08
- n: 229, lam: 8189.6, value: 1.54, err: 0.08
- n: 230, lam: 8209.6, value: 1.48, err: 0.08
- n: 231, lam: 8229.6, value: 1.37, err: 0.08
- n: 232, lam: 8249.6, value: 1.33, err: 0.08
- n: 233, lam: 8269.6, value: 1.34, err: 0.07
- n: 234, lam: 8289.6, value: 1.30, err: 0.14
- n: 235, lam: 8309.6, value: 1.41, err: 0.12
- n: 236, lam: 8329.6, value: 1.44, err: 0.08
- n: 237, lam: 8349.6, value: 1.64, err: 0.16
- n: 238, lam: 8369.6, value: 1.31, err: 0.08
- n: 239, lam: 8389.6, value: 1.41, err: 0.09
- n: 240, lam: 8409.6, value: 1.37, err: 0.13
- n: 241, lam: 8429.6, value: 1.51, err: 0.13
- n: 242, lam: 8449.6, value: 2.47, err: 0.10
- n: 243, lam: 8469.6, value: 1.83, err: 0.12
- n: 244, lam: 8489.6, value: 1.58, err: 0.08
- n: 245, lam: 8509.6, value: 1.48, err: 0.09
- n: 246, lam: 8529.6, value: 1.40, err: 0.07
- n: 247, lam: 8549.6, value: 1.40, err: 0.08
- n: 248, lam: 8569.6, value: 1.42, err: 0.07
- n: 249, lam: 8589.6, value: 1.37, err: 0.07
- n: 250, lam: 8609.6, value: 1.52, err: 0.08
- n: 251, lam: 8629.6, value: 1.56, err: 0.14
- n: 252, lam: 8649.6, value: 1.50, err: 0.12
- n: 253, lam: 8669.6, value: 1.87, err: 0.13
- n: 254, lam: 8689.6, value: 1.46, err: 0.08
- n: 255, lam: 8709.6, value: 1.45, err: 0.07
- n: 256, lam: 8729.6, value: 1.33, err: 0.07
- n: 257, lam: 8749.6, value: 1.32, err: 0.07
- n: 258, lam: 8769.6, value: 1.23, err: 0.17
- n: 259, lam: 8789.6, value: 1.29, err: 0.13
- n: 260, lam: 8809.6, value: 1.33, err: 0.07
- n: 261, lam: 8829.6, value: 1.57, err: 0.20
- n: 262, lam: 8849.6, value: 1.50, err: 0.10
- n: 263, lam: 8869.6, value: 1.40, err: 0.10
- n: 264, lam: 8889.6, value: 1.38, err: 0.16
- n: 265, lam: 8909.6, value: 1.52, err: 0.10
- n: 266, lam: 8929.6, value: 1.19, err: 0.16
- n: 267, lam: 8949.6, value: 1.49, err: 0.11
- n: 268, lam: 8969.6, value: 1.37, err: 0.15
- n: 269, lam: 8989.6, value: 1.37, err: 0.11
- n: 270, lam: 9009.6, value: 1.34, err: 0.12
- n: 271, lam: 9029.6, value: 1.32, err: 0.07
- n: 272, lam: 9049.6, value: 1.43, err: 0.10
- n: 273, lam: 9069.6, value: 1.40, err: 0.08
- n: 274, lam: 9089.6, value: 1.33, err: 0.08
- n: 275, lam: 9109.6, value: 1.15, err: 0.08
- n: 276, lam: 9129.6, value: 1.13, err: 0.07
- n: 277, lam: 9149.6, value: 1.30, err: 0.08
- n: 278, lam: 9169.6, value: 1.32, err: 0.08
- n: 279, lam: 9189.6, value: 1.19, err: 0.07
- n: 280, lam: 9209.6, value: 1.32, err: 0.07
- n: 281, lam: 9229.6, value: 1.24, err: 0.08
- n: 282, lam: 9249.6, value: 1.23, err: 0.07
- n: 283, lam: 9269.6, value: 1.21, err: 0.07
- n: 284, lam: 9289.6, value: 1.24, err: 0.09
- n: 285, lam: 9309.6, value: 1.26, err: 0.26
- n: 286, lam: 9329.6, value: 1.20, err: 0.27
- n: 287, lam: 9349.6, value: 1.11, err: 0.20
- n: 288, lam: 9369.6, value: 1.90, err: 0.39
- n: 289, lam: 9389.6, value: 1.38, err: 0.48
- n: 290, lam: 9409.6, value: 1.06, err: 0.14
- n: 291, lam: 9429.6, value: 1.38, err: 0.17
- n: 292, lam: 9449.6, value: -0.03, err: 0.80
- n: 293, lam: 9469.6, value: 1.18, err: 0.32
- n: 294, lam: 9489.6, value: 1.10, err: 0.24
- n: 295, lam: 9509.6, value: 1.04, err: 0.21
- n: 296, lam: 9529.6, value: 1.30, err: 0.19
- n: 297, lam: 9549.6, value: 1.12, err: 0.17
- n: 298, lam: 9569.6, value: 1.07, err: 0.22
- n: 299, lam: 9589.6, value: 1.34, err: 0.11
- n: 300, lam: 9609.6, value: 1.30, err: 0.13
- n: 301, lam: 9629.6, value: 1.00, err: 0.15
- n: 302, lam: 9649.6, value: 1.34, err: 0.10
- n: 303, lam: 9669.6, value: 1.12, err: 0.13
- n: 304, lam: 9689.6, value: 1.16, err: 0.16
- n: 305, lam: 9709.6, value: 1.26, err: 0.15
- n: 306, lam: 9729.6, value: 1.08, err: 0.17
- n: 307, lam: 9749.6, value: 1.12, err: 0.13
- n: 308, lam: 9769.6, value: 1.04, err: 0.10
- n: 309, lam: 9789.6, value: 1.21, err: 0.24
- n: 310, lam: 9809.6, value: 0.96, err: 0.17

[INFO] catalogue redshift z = 0.29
